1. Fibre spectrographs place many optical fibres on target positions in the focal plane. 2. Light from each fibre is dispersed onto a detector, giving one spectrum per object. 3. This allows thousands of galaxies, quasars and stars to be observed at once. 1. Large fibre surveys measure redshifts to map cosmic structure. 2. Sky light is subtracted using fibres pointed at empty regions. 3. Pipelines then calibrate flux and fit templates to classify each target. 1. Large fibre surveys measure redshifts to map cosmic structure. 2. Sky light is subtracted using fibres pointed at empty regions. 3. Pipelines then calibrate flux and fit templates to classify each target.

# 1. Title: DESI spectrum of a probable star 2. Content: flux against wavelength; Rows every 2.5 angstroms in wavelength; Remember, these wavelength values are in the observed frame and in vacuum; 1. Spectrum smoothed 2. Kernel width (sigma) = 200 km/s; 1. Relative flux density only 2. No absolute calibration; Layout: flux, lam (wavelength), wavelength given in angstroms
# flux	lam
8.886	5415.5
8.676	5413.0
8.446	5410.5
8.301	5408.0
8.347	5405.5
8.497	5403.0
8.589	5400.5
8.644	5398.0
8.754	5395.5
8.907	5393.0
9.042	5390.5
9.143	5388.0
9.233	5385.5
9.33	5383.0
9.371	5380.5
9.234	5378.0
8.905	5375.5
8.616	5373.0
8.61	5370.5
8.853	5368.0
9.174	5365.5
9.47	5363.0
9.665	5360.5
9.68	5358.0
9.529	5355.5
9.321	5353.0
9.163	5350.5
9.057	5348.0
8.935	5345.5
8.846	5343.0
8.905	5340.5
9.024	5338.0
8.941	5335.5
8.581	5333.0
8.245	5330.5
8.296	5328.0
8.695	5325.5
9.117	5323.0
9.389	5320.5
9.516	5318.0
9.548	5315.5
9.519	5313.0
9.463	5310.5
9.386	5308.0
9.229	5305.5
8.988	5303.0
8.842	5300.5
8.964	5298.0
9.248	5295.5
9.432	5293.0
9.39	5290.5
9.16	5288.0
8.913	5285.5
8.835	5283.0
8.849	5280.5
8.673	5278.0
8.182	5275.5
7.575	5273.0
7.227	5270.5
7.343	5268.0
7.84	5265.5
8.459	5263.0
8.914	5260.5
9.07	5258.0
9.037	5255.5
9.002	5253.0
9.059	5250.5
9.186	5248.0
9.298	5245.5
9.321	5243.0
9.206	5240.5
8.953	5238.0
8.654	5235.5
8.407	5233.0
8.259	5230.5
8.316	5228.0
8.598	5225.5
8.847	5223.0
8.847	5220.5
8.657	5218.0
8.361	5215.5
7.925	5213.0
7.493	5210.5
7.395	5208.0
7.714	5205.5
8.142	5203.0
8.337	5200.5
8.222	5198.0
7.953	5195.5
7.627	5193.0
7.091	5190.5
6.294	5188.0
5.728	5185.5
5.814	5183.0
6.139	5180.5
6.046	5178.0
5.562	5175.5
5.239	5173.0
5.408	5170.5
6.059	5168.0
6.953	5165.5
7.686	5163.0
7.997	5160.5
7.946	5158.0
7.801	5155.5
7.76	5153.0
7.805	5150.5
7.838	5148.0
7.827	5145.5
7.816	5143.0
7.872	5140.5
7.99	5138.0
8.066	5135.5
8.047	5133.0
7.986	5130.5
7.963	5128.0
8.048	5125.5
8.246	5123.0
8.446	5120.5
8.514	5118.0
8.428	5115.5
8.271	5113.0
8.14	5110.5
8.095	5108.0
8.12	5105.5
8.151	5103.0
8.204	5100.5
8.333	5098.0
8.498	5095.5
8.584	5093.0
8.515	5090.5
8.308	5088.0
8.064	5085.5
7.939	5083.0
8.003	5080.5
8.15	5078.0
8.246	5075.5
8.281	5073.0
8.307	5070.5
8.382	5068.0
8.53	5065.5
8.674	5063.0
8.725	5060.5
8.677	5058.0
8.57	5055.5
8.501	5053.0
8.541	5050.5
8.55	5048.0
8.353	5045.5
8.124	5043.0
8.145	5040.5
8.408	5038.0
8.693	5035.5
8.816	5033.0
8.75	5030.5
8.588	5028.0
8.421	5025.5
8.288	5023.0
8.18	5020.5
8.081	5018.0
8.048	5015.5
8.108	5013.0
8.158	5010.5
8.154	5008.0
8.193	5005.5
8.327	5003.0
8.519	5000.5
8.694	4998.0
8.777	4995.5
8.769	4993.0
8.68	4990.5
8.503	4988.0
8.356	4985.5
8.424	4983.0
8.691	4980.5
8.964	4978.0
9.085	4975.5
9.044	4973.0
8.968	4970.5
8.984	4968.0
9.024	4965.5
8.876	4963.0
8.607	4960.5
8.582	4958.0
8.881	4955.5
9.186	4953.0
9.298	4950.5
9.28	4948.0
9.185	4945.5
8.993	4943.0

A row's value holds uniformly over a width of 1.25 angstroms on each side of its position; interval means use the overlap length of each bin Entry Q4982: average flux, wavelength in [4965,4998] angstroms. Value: 8.78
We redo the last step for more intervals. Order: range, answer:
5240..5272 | 8.67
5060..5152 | 8.19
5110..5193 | 7.36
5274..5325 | 9.12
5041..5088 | 8.36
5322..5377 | 8.98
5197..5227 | 8.21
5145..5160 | 7.84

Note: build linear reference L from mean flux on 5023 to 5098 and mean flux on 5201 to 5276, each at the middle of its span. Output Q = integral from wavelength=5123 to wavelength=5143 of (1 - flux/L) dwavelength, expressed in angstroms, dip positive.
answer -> 1.0 angstroms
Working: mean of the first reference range 8.42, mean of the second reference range 8.44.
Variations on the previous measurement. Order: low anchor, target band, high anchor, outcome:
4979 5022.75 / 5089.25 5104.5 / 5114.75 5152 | -0.4 angstroms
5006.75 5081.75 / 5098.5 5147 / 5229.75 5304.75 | 2.2 angstroms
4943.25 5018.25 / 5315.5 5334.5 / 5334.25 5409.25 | 0.2 angstroms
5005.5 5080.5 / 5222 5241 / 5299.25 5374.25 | 0.4 angstroms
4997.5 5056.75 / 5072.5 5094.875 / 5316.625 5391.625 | 0.7 angstroms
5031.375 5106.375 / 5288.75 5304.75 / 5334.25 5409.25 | -0.5 angstroms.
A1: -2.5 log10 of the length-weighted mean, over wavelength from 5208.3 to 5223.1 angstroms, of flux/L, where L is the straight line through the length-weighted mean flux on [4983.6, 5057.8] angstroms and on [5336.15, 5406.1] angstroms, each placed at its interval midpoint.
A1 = 0.07 mag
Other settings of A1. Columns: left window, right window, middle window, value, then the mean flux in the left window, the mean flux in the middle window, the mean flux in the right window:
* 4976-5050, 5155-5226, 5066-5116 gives -0.042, 8.45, 8.25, 7.29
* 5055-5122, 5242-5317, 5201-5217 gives 0.105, 8.34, 7.87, 8.87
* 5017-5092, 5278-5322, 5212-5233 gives 0.058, 8.4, 8.48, 9.2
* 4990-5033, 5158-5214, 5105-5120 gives -0.097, 8.4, 8.28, 6.96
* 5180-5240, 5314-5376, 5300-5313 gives -0.063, 7.86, 9.23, 9.05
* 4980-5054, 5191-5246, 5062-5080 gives 0.008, 8.43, 8.35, 8.36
